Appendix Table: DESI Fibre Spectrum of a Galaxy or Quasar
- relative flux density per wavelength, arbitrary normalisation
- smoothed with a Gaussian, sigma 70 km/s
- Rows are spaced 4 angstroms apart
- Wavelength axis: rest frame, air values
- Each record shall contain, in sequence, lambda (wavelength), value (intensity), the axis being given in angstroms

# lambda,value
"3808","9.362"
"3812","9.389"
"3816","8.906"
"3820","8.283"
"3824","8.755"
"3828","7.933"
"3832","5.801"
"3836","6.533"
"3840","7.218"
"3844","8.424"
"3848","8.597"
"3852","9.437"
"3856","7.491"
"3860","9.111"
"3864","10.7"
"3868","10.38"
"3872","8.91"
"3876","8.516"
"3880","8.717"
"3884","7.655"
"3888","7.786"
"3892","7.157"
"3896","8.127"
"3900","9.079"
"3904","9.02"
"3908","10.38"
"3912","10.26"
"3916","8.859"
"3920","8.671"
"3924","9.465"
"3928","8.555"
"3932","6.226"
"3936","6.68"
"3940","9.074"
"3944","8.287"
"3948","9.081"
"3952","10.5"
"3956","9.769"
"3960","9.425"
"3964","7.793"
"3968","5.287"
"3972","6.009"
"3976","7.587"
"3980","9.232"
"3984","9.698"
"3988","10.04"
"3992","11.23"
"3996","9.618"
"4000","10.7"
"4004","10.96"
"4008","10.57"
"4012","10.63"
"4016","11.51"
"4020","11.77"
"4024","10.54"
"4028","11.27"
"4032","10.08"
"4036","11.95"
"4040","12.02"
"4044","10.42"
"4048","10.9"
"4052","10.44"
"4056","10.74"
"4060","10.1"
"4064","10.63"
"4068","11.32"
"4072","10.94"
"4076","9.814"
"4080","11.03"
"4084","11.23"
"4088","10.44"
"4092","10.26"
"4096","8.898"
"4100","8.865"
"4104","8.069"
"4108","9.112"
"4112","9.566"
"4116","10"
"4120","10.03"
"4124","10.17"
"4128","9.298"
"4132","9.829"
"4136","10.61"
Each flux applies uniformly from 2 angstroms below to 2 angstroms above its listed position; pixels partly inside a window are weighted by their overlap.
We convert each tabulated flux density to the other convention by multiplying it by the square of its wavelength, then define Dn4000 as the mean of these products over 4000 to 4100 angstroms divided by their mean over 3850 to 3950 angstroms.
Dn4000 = 1.3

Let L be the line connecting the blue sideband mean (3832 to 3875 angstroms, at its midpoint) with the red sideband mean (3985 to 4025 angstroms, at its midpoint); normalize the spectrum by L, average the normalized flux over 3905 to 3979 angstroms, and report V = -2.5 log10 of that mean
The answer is 0.16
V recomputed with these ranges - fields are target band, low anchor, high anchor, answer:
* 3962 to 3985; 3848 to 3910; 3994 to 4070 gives 0.320 mag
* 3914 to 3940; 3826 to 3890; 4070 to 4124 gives 0.079 mag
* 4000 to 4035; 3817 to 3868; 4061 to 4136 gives -0.158 mag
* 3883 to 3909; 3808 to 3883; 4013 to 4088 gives 0.087 mag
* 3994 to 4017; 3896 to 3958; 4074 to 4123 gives -0.144 mag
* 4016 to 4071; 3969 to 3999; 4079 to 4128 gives -0.170 mag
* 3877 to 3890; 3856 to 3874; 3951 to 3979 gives 0.145 mag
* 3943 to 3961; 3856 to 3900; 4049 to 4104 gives -0.023 mag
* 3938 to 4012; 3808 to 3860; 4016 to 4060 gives 0.105 mag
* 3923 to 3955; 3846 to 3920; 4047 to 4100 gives 0.105 mag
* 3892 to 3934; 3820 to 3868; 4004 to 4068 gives 0.053 mag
